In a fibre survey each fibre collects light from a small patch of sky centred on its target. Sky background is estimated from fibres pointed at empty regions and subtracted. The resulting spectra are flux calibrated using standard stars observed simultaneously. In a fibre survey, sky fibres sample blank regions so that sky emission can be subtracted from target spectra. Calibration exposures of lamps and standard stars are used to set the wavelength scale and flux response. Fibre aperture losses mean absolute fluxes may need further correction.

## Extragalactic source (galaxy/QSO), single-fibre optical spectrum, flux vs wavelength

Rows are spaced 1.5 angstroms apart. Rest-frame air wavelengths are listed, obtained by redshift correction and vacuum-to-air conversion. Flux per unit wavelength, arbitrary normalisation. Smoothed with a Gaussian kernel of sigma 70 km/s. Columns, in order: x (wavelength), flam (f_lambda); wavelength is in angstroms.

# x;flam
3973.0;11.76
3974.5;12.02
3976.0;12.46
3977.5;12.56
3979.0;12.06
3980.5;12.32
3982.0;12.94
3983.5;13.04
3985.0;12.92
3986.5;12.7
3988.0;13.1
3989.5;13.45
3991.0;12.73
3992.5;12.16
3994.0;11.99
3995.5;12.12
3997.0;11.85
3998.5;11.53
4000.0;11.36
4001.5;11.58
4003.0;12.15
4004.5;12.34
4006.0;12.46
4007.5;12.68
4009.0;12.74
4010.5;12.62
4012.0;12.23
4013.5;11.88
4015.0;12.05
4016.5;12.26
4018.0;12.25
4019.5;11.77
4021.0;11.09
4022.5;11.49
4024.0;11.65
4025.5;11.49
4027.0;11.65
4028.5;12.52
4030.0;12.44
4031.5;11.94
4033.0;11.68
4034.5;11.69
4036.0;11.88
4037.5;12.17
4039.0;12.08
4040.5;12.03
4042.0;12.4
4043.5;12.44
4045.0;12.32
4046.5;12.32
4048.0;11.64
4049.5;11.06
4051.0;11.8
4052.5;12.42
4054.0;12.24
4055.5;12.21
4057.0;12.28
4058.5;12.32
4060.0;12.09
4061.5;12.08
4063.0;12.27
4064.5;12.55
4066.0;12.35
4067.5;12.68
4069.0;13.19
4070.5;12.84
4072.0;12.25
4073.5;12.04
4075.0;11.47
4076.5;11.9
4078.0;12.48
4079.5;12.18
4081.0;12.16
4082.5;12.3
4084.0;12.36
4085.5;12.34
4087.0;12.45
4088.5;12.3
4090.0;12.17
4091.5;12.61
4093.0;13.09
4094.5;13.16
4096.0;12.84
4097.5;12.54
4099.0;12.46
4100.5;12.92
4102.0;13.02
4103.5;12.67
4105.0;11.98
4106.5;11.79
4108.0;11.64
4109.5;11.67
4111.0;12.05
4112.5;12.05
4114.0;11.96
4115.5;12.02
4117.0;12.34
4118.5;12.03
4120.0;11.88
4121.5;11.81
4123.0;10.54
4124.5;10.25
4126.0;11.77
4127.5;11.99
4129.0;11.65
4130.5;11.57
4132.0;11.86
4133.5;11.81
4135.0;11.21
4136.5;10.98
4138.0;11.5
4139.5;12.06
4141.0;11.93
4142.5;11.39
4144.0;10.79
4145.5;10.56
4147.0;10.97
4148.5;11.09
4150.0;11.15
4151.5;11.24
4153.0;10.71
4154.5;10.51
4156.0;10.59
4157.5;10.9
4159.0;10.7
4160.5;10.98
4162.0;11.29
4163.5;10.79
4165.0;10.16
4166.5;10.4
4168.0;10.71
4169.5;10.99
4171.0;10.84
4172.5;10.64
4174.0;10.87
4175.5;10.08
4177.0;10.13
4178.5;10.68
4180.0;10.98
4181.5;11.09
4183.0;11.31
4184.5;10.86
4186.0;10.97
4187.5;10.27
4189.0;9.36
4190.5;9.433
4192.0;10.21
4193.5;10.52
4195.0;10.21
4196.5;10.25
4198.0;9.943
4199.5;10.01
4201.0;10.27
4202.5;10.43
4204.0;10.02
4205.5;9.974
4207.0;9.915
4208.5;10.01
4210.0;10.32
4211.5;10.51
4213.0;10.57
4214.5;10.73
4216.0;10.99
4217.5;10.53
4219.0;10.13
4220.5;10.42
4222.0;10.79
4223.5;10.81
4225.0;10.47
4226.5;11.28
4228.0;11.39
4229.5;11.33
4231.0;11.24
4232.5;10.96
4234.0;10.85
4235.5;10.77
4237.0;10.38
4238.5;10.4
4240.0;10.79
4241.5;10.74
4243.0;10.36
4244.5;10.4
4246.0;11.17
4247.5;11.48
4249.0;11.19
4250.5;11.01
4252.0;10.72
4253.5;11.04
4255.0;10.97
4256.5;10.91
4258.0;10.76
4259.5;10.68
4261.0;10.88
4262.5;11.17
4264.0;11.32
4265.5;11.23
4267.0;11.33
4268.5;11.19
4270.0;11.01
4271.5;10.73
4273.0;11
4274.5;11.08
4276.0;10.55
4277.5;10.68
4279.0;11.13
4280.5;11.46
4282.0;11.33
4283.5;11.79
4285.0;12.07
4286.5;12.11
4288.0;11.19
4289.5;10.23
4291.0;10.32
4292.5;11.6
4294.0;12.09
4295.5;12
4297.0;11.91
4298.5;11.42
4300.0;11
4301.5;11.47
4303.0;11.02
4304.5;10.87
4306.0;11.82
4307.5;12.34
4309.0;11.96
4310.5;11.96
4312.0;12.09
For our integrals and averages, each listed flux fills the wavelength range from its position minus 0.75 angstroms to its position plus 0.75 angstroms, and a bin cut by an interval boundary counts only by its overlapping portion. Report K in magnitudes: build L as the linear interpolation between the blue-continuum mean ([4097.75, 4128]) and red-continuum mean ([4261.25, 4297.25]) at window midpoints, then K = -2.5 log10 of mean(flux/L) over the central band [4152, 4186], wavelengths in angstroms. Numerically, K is 0.09 mag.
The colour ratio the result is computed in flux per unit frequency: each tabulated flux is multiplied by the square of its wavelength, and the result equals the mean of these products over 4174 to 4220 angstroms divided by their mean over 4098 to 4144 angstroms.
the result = 0.9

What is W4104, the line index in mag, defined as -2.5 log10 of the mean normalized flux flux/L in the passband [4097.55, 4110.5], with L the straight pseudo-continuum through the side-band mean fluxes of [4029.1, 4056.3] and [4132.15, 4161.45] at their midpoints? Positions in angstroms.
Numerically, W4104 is -0.07 mag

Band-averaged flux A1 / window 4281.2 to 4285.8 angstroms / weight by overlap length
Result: 11.7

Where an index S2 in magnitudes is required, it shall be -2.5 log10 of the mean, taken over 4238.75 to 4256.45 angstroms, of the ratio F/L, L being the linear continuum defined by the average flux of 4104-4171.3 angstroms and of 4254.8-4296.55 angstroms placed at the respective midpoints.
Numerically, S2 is 0.03 mag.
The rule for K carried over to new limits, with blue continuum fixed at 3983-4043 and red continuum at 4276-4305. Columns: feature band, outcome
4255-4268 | 0.04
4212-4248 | 0.07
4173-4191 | 0.11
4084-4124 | -0.03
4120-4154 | 0.04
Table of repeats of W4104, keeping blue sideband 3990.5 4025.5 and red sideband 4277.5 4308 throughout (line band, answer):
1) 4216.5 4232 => 0.07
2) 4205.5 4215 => 0.13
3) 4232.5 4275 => 0.06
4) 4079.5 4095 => -0.05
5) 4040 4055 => -0.01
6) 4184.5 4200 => 0.15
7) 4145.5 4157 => 0.08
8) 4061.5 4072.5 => -0.06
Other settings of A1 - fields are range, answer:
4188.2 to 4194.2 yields 9.88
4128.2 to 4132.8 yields 11.7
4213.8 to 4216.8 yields 10.9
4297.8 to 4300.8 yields 11.2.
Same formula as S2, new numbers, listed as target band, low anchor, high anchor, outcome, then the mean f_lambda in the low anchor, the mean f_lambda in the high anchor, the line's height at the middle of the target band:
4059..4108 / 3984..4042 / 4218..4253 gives -0.06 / 12.1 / 10.8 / 11.7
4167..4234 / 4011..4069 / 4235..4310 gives 0.09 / 12.1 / 11.1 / 11.4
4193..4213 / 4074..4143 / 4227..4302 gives 0.13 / 12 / 11.1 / 11.5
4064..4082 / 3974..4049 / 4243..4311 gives -0.03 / 12.2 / 11.2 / 12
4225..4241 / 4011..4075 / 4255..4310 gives 0.05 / 12.1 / 11.3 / 11.4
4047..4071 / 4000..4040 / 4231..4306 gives -0.03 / 12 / 11.1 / 11.9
